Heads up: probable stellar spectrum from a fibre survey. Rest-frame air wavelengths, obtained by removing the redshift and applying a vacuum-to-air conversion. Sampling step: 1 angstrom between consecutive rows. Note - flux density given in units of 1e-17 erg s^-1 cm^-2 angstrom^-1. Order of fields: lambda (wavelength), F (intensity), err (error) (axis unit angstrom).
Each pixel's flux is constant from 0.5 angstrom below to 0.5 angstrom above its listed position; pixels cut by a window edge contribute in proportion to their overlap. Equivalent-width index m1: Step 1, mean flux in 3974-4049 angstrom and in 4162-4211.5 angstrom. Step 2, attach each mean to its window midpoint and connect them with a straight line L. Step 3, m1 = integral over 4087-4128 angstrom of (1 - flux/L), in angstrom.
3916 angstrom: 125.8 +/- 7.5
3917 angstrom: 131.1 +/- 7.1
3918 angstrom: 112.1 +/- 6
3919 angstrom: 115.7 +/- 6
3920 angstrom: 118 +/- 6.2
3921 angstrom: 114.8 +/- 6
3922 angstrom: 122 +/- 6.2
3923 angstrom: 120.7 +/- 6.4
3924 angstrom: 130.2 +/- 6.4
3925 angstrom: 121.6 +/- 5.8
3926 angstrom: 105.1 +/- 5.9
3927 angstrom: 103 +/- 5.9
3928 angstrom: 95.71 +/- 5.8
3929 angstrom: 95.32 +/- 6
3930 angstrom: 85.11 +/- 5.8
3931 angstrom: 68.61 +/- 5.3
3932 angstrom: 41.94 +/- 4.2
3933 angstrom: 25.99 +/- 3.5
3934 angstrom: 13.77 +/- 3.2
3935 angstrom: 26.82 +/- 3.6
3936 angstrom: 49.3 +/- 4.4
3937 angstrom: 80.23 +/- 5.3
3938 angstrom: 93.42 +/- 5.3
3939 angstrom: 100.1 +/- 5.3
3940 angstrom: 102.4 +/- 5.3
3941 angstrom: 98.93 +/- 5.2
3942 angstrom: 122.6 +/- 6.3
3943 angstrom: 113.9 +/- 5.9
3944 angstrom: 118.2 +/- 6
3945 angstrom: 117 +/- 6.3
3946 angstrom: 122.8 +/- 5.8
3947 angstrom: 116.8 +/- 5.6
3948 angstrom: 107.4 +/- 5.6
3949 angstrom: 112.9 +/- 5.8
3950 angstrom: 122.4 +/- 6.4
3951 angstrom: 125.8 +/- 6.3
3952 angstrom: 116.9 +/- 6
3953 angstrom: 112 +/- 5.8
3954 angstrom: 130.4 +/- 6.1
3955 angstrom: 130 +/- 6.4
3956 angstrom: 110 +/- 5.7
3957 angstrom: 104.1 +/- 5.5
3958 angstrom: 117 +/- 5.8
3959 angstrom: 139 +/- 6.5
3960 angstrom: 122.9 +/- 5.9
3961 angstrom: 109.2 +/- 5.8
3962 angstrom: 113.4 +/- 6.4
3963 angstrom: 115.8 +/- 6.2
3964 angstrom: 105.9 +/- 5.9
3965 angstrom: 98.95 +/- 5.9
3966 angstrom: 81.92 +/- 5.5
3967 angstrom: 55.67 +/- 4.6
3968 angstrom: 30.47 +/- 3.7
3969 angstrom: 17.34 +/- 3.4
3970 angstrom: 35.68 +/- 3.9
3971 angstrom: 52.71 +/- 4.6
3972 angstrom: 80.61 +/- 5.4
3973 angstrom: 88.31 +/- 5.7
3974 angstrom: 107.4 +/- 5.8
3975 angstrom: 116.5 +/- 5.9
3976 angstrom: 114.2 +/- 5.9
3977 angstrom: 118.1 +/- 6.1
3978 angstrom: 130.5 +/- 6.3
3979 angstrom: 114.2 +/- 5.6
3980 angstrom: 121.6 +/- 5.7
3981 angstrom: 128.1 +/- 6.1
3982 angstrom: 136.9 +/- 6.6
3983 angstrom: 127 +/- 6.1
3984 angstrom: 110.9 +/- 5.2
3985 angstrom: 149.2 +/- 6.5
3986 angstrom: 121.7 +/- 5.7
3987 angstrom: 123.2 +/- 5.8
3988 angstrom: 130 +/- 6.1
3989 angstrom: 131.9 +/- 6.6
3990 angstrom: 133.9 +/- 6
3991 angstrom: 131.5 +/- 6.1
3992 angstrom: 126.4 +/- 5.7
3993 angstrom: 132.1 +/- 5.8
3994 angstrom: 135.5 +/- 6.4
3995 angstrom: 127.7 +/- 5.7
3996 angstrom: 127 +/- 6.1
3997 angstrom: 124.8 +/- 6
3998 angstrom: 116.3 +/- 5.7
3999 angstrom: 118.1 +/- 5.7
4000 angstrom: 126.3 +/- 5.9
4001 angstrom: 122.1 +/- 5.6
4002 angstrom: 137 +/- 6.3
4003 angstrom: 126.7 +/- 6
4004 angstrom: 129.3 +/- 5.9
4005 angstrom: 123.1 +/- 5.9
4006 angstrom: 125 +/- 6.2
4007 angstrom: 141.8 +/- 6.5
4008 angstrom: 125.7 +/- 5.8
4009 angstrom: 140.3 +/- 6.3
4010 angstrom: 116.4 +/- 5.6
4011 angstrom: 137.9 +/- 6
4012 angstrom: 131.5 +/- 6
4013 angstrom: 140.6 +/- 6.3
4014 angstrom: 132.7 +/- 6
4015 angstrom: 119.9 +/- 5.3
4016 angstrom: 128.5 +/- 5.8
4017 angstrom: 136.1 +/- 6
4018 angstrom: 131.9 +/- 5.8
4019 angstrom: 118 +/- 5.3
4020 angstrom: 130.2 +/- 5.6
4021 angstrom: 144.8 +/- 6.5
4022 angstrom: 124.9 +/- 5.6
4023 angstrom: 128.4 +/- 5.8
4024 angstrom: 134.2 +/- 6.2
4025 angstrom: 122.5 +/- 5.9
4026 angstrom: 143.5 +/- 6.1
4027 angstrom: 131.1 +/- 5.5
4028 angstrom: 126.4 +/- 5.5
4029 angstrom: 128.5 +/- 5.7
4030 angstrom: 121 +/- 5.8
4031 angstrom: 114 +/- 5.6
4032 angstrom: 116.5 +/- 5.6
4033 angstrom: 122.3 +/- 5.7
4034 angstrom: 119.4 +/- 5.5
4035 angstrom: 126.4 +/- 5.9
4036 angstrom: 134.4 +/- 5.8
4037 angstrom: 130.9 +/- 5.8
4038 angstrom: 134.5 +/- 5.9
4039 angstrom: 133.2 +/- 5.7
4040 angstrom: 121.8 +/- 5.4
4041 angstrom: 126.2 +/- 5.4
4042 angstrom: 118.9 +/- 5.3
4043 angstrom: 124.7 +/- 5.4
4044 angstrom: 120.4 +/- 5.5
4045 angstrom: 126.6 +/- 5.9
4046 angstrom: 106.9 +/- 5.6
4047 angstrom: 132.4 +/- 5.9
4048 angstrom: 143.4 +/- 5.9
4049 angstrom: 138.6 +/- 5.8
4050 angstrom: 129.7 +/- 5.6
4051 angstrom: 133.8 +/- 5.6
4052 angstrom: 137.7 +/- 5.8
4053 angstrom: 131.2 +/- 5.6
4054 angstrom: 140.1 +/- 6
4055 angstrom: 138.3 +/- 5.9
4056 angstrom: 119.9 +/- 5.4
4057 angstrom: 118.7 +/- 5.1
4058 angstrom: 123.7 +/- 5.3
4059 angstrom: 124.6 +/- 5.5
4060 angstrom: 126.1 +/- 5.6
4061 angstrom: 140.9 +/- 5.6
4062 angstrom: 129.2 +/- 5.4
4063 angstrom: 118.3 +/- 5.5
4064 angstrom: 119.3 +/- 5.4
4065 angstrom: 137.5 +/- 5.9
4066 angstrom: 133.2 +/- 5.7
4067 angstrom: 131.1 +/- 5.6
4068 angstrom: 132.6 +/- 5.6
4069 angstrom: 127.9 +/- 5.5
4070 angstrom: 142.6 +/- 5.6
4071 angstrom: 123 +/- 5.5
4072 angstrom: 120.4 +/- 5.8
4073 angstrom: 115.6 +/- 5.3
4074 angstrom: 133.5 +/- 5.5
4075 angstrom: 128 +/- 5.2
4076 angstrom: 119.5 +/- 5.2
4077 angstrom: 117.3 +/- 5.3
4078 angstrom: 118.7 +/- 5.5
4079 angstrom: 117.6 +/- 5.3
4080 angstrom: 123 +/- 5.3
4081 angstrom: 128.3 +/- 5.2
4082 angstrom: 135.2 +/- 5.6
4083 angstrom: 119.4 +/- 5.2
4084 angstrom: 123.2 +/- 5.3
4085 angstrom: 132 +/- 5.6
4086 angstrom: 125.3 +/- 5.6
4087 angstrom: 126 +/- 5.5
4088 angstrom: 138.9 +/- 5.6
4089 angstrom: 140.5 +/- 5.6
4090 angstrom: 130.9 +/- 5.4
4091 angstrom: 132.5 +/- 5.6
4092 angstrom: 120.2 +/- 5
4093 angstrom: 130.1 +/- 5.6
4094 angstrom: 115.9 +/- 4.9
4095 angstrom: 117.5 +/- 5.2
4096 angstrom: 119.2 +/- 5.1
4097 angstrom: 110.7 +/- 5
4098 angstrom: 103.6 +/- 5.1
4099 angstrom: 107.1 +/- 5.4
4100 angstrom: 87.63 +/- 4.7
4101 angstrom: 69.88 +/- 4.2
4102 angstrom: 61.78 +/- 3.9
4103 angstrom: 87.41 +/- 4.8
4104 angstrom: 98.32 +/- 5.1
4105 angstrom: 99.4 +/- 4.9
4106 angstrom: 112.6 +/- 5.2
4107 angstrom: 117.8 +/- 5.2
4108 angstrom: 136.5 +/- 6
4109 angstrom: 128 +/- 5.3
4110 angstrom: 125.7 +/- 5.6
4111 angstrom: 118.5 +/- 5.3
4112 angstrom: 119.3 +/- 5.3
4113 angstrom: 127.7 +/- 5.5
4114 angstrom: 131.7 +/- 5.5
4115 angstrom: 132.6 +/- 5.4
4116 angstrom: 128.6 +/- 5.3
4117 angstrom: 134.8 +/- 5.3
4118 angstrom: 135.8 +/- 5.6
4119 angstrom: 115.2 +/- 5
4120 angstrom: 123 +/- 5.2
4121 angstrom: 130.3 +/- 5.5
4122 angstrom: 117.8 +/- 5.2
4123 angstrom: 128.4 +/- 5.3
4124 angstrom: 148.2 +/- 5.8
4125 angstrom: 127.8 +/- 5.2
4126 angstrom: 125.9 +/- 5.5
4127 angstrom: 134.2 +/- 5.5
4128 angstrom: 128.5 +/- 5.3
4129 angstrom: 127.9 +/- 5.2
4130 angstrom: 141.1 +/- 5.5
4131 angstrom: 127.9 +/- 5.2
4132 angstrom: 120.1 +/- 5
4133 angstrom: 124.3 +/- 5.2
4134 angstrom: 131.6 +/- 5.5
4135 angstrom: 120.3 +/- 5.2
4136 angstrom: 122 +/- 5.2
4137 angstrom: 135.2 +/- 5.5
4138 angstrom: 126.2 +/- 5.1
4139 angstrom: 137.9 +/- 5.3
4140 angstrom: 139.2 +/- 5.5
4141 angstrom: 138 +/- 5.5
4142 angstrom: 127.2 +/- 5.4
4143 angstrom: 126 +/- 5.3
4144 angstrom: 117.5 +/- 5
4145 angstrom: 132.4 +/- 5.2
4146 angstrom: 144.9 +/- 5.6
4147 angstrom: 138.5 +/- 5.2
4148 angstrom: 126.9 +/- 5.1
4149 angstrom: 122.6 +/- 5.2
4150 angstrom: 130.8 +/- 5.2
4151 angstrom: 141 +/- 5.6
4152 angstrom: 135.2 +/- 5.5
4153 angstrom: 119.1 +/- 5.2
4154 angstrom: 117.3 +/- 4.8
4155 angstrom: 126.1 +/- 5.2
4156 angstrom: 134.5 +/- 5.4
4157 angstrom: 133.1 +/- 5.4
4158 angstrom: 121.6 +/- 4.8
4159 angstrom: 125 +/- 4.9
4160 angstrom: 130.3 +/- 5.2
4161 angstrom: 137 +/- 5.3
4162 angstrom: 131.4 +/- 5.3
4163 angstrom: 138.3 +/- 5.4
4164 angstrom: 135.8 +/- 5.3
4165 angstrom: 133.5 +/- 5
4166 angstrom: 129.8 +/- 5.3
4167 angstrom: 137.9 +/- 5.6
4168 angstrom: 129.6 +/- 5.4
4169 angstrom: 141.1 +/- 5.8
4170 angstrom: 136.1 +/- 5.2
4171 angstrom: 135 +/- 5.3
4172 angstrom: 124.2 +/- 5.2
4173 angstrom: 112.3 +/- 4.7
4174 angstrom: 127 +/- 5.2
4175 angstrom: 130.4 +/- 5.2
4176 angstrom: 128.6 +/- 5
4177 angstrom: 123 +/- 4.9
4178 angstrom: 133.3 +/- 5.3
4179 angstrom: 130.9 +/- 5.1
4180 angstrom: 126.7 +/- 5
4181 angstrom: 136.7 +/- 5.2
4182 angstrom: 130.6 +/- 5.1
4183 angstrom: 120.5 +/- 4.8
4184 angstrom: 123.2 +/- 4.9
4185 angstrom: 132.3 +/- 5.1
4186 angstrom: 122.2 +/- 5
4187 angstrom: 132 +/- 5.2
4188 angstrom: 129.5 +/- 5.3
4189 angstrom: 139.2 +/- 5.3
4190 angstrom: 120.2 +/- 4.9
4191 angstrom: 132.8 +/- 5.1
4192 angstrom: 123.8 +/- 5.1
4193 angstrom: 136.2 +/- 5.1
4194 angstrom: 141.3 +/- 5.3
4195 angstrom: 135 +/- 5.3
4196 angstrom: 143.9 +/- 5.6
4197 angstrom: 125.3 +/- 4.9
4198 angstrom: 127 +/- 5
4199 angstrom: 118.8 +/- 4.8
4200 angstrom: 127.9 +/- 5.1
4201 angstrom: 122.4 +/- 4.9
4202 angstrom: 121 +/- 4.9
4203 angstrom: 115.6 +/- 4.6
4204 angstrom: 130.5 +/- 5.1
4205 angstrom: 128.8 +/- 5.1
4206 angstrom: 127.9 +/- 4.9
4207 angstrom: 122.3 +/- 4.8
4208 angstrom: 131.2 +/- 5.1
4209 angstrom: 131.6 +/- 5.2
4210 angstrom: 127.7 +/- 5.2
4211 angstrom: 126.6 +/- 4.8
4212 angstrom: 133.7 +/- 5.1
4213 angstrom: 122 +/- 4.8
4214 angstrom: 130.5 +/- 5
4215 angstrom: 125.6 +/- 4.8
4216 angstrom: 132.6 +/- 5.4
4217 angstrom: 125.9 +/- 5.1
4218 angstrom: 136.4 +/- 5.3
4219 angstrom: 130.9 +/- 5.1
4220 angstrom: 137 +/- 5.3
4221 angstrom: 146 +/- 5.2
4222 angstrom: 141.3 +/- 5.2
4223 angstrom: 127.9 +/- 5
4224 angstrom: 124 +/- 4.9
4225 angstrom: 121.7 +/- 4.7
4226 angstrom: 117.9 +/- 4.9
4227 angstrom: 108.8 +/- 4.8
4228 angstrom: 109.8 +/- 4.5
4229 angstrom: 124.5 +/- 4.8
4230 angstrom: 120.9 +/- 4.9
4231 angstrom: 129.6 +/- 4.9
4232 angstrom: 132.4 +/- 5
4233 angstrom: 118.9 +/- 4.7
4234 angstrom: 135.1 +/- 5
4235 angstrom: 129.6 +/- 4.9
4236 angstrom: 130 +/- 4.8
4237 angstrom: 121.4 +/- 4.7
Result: 2.9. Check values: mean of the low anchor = 127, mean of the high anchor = 129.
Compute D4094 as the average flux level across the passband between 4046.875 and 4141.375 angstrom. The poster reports 125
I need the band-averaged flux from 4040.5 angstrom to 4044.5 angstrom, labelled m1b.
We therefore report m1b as 123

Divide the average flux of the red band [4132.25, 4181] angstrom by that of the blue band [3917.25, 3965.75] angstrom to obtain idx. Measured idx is 1.26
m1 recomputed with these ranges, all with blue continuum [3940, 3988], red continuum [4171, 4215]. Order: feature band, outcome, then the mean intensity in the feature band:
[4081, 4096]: -1.07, 127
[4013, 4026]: -2.01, 130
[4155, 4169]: -0.77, 132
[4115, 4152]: -2.16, 130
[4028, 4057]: -3.15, 127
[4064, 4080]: -1.20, 126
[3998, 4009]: -1.59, 128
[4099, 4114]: 1.65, 107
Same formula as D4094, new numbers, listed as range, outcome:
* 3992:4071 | 129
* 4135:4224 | 130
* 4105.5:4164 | 129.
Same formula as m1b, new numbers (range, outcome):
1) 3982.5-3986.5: 127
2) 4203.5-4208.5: 128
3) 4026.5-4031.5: 124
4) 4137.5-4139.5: 132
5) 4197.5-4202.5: 123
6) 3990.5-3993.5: 130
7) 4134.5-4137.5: 126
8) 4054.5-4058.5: 125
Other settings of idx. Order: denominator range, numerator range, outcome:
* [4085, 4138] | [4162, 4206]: 1.07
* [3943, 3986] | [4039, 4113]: 1.14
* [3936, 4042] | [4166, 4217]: 1.10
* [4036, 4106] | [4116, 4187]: 1.06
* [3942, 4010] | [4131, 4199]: 1.13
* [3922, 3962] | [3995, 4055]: 1.27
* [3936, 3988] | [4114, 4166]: 1.22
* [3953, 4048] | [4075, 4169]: 1.04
